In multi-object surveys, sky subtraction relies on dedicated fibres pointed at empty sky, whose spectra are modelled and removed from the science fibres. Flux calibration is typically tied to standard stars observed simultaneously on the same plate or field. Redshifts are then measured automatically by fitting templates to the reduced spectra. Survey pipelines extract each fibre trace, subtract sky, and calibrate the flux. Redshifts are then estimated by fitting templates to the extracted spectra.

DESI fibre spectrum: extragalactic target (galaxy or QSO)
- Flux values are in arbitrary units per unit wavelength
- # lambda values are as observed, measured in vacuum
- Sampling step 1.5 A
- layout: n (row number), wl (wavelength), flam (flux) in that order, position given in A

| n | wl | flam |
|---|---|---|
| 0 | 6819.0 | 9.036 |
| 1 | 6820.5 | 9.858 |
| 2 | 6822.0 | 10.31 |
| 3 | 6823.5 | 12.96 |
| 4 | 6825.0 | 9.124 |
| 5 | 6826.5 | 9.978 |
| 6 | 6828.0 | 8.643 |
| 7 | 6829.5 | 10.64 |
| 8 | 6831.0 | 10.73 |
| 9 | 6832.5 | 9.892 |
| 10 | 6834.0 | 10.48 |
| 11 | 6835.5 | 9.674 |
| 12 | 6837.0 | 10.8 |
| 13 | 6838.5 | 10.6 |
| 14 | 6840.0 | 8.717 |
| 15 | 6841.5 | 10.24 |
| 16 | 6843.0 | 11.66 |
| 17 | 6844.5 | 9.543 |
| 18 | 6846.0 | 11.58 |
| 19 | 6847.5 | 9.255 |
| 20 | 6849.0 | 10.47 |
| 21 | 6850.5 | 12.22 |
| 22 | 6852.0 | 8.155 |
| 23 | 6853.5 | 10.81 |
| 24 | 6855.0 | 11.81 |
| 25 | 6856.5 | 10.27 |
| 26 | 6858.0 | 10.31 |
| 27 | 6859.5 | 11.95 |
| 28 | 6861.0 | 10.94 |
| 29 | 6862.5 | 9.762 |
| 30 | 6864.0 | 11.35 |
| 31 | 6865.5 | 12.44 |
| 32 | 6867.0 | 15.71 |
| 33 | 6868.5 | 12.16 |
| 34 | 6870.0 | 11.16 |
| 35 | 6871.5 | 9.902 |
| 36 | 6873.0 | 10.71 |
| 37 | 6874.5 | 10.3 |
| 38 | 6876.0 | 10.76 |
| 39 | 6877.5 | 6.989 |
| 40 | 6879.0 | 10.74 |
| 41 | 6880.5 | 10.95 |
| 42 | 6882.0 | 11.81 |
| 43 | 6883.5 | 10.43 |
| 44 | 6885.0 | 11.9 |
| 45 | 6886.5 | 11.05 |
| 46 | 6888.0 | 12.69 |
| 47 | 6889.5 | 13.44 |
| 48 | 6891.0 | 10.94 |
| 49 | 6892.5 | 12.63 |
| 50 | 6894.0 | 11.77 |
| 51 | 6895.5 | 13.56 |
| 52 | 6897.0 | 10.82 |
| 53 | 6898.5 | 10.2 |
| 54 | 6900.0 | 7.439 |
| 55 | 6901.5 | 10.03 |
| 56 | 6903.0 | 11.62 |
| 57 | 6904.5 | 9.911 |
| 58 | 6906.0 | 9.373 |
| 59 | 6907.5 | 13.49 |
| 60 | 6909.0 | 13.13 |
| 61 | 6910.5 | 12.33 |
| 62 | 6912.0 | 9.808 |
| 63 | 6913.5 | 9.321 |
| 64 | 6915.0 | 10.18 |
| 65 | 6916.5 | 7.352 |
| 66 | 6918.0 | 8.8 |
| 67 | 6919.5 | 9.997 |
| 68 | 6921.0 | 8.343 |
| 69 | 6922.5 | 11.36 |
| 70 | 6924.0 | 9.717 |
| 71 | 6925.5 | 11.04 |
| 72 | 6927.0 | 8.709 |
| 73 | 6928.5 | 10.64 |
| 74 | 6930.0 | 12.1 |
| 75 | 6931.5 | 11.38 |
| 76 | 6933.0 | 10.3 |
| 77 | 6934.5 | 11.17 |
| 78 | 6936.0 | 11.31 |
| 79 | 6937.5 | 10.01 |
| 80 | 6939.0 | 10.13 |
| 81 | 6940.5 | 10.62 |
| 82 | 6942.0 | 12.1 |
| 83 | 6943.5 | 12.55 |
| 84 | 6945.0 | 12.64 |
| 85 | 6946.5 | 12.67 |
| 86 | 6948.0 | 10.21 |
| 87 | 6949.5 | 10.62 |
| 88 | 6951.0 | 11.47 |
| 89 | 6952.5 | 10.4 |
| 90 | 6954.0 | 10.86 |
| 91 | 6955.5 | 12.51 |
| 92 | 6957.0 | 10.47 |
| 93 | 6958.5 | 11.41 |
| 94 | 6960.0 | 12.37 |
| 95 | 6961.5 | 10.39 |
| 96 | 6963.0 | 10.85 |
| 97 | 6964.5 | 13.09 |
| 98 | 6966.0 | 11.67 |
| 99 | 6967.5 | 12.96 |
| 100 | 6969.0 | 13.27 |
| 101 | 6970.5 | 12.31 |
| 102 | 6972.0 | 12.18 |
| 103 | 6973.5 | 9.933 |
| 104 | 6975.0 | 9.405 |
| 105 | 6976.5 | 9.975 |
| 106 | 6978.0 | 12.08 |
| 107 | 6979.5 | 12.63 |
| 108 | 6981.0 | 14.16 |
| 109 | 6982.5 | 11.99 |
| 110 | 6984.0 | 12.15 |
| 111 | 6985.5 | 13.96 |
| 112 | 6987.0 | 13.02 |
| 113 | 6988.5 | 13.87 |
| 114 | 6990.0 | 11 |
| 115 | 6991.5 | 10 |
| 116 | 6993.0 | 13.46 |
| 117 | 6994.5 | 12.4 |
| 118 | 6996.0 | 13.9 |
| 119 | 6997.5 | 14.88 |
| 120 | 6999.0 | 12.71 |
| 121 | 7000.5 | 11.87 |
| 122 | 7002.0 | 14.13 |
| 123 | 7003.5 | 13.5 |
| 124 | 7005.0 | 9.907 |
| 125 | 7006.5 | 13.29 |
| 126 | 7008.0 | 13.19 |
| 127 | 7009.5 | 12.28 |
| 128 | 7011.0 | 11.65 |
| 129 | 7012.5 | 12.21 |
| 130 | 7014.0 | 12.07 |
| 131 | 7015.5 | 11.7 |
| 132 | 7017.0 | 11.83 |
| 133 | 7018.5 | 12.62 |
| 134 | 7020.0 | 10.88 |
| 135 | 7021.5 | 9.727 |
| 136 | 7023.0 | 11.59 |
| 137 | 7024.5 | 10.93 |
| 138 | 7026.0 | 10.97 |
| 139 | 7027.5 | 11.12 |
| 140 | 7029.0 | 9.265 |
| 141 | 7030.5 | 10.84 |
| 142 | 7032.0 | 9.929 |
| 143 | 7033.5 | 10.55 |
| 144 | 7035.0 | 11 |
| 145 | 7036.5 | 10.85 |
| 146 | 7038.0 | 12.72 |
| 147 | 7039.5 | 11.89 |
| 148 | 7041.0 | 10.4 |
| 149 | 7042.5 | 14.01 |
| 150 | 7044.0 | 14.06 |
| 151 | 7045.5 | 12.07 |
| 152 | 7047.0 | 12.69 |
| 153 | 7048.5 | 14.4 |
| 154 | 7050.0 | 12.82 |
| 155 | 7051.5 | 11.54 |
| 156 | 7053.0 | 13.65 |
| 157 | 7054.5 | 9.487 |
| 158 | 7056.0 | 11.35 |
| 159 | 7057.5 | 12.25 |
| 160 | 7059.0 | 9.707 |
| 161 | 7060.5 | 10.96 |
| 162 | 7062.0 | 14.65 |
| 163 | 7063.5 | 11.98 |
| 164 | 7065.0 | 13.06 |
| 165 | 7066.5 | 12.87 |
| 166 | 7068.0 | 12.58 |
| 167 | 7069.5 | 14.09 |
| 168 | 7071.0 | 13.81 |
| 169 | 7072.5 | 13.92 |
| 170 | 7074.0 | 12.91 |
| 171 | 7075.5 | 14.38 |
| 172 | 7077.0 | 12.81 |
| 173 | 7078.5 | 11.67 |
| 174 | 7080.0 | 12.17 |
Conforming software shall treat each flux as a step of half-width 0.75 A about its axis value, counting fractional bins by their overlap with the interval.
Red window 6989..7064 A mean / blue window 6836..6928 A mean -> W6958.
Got 1.1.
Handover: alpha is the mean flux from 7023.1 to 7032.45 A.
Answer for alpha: 10.6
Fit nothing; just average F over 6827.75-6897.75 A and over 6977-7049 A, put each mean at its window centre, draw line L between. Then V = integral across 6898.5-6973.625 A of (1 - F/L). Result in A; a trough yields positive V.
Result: 3.8 A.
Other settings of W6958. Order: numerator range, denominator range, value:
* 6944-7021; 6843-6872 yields 1.09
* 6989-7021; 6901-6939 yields 1.18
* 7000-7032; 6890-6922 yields 1.10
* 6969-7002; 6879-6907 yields 1.11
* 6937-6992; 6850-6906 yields 1.06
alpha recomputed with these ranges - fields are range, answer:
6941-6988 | 11.8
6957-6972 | 12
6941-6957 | 11.5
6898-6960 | 10.7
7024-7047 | 11.4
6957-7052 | 12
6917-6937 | 10.3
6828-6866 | 10.5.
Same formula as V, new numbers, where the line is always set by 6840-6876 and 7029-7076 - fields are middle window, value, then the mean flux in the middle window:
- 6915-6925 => 1.7 A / 9.37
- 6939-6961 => 0.2 A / 11.4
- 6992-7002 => -1.1 A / 13.2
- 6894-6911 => 0.2 A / 11.1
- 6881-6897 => -1.2 A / 11.9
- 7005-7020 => -0.2 A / 12.1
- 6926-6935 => 0.6 A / 10.7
